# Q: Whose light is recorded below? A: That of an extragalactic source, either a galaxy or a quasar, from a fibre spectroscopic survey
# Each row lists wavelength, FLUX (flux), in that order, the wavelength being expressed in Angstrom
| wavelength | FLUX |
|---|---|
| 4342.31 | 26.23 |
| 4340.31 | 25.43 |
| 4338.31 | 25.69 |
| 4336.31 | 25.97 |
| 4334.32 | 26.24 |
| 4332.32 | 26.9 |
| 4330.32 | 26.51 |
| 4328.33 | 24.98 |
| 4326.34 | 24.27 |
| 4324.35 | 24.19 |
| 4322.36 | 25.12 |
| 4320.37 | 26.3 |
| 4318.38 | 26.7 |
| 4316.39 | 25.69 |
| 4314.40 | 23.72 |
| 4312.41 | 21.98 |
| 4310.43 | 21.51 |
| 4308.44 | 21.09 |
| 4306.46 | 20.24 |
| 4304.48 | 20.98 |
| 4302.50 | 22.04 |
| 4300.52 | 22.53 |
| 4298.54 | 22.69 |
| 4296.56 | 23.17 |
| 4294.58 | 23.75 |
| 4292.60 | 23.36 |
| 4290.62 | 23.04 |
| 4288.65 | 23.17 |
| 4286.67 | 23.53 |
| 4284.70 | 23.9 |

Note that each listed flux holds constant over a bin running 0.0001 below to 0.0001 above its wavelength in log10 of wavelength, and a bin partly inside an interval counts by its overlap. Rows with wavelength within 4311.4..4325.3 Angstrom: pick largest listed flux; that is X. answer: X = 26.7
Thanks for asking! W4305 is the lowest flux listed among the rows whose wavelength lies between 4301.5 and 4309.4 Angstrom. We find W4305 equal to 20.24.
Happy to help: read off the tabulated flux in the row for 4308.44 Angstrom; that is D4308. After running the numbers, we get 21.09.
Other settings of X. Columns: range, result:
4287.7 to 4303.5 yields 23.75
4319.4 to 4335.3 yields 26.9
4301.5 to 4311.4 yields 22.04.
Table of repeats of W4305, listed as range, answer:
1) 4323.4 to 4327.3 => 24.19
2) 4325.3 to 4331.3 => 24.27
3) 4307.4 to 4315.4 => 21.09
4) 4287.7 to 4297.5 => 23.04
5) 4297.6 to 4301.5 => 22.53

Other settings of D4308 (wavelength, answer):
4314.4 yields 23.72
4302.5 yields 22.04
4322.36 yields 25.12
